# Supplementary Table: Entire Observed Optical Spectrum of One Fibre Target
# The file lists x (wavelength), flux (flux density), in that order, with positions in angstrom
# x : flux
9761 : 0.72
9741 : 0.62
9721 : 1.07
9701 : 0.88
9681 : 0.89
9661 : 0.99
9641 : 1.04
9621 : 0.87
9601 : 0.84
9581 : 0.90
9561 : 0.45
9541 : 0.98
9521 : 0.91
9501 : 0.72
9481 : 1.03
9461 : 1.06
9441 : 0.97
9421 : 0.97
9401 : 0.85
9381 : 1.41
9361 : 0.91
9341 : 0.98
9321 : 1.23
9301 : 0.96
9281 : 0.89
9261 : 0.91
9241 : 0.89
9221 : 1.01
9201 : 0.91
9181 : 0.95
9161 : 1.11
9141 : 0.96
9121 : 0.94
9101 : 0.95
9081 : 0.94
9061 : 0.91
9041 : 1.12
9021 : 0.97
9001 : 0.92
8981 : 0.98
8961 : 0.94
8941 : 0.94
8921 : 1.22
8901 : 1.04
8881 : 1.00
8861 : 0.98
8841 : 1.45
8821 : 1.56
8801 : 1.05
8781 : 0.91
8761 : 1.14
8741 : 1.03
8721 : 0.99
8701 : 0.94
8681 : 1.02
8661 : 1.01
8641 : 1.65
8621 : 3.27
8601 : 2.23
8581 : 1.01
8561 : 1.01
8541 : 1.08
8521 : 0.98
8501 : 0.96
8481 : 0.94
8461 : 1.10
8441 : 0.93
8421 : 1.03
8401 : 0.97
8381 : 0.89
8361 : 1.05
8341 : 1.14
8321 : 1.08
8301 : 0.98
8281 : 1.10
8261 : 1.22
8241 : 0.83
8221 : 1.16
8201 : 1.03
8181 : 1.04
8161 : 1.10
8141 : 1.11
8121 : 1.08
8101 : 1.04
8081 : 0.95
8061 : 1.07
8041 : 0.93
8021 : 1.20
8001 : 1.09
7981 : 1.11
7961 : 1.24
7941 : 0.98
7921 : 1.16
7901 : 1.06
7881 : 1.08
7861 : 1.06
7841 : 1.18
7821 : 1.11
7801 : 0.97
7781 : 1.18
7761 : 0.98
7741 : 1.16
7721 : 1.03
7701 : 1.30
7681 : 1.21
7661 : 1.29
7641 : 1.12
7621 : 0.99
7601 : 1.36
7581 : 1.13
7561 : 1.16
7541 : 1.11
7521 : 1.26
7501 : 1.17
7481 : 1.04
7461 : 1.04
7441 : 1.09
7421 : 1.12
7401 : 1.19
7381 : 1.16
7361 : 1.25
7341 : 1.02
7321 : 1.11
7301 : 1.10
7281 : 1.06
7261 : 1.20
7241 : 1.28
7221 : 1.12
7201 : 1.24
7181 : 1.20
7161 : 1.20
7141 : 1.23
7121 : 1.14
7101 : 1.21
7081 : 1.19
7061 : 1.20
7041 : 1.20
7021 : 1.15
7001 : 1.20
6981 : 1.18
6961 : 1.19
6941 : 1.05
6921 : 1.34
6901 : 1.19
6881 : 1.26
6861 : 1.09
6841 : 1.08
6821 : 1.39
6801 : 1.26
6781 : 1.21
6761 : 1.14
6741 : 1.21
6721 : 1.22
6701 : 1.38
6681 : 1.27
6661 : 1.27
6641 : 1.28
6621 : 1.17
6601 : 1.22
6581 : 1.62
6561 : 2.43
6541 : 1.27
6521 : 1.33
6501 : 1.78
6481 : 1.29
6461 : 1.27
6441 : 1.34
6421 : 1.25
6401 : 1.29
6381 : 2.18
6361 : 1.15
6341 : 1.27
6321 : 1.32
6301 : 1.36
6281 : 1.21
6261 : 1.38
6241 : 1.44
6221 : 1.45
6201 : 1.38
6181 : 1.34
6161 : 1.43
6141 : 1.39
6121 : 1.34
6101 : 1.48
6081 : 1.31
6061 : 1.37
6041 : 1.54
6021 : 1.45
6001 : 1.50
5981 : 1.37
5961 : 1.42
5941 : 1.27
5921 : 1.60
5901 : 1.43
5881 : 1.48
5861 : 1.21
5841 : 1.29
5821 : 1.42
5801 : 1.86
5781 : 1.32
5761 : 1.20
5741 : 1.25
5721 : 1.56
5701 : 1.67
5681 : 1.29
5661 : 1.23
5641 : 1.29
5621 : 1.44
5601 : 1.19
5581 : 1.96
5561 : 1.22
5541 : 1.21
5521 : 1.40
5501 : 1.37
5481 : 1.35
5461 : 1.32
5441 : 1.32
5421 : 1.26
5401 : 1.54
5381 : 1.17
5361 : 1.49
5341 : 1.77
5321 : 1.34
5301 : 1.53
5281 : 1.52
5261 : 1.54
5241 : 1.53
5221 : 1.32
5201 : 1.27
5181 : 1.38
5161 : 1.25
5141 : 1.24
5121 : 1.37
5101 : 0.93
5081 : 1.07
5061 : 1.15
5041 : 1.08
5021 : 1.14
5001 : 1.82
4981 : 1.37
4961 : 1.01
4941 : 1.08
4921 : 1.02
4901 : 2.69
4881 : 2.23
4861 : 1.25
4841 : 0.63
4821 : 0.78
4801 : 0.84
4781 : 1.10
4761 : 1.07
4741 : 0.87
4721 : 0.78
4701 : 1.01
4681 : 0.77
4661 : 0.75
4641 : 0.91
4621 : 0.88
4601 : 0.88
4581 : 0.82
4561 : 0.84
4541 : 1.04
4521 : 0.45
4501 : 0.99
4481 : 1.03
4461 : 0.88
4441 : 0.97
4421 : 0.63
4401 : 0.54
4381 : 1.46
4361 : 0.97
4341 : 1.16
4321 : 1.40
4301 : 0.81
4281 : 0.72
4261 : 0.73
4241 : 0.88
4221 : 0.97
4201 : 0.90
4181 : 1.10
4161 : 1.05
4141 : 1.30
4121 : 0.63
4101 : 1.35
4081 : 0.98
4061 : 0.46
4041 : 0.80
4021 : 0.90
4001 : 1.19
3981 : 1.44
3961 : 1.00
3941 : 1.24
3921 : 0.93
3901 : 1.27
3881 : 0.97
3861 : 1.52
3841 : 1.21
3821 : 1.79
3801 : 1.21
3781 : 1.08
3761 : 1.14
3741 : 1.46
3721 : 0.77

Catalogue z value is 0.312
